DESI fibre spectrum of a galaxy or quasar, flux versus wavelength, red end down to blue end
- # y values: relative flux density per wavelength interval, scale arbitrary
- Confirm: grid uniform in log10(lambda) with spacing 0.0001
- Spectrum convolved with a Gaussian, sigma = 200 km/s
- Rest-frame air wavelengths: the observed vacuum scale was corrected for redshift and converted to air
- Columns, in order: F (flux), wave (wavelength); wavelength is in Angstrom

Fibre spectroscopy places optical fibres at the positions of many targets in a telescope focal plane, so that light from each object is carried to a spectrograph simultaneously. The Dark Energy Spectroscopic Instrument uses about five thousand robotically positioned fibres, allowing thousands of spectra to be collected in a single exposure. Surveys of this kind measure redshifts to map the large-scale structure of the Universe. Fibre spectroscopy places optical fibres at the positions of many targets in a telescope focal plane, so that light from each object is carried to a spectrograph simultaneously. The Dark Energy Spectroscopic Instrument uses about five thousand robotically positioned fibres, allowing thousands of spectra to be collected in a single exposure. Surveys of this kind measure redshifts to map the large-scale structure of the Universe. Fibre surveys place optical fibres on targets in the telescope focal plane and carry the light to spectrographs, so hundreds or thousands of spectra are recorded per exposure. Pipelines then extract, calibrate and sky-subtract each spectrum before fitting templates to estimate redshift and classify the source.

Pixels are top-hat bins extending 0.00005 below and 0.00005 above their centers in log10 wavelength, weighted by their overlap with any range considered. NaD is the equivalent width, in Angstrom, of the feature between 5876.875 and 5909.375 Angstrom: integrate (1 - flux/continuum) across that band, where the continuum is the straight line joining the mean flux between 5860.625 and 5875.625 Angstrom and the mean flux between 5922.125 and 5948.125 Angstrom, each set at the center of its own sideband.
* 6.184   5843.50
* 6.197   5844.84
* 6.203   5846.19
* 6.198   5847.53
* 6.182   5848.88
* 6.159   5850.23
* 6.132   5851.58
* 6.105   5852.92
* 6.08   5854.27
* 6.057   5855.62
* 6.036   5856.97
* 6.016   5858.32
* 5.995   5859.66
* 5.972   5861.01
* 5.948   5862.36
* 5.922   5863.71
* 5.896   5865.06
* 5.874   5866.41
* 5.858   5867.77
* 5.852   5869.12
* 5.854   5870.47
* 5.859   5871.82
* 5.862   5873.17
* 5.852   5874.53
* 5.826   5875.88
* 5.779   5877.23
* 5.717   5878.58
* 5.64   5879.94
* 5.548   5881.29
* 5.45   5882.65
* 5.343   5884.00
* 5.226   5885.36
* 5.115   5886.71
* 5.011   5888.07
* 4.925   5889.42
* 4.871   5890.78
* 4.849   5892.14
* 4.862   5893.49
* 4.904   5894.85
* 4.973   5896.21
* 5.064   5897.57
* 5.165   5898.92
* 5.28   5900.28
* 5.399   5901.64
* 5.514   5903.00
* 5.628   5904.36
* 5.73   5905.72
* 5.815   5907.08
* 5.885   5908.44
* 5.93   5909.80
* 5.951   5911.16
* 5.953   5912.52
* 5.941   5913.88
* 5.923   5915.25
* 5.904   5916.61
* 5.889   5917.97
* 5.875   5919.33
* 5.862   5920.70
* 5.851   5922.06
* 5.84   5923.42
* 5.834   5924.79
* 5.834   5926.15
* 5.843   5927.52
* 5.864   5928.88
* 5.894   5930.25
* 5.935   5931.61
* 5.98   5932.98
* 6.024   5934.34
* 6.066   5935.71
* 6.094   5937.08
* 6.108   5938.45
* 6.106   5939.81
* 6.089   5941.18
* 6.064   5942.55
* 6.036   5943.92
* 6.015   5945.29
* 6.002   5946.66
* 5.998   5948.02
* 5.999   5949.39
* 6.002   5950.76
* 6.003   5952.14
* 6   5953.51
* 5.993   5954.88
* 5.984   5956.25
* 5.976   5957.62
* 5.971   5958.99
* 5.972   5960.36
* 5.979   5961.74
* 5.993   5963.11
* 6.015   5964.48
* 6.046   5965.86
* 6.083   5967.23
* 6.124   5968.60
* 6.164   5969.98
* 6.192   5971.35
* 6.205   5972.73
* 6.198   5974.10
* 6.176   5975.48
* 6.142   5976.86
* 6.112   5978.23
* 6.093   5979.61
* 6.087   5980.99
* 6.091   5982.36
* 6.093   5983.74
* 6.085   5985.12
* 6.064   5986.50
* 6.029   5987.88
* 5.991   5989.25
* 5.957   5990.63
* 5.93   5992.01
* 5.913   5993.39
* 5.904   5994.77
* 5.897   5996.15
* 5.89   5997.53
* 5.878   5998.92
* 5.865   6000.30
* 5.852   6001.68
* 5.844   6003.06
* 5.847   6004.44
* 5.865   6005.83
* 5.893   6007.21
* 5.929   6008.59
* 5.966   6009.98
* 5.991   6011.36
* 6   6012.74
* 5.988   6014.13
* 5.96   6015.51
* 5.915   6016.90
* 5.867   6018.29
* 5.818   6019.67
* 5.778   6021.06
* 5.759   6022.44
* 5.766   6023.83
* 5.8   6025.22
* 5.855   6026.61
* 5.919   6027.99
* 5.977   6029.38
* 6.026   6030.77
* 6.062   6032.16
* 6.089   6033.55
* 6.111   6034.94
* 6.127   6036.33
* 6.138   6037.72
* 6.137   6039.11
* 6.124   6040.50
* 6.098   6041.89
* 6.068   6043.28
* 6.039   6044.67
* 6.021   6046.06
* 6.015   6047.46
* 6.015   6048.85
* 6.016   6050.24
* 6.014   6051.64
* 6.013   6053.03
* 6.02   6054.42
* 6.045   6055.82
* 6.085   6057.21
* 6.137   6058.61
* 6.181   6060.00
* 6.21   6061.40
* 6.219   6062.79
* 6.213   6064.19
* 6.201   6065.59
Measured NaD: 3.3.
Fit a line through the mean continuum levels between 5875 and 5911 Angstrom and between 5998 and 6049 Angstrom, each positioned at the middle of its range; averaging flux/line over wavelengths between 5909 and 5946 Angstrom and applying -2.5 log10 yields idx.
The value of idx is -0.08 mag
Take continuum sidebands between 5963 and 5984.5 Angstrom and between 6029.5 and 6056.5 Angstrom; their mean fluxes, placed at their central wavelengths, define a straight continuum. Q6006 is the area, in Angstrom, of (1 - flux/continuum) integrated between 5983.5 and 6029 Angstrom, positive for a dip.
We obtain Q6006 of 1.34 Angstrom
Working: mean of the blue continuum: 6.12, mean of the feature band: 5.91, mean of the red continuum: 6.06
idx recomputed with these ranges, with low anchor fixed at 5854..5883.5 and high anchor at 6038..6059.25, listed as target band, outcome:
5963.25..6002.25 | -0.01 mag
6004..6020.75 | 0.02 mag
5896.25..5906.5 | 0.10 mag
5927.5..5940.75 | -0.01 mag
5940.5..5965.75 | -0.01 mag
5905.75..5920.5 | 0.00 mag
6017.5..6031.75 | 0.03 mag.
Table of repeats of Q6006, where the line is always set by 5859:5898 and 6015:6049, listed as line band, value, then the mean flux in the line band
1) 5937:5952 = -0.87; 6.04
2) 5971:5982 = -0.64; 6.15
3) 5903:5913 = -0.38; 5.82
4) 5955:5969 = -0.60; 6.01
